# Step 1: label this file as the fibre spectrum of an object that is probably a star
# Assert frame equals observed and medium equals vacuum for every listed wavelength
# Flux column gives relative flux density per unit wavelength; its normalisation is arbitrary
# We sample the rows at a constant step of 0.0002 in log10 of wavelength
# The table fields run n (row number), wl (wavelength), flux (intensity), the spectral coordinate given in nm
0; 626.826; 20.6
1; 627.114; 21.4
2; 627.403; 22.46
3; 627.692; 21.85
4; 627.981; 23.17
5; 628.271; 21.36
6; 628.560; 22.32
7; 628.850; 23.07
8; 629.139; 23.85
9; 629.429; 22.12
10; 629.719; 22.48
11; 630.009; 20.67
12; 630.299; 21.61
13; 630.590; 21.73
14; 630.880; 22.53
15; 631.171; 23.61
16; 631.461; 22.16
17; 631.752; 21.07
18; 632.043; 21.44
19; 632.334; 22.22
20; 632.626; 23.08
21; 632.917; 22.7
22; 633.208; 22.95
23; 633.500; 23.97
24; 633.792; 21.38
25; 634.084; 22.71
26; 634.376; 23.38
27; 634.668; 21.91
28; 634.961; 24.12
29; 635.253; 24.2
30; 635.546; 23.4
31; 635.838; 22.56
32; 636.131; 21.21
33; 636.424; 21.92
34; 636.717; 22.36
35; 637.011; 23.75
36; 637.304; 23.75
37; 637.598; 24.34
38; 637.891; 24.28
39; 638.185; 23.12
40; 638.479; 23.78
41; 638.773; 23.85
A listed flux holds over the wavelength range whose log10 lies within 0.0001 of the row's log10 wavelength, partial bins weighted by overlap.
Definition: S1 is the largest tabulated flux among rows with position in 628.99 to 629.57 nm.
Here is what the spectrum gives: 23.85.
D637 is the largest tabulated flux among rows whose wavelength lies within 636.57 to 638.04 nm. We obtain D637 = 24.34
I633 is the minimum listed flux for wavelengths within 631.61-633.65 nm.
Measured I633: 21.07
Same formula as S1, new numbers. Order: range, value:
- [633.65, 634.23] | 22.71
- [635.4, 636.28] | 23.4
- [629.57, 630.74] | 22.48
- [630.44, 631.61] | 23.61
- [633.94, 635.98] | 24.2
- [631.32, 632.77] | 23.08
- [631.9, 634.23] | 23.97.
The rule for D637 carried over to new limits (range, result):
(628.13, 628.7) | 22.32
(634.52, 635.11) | 24.12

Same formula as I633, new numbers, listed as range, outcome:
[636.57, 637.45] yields 22.36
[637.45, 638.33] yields 23.12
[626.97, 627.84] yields 21.4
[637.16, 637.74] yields 23.75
